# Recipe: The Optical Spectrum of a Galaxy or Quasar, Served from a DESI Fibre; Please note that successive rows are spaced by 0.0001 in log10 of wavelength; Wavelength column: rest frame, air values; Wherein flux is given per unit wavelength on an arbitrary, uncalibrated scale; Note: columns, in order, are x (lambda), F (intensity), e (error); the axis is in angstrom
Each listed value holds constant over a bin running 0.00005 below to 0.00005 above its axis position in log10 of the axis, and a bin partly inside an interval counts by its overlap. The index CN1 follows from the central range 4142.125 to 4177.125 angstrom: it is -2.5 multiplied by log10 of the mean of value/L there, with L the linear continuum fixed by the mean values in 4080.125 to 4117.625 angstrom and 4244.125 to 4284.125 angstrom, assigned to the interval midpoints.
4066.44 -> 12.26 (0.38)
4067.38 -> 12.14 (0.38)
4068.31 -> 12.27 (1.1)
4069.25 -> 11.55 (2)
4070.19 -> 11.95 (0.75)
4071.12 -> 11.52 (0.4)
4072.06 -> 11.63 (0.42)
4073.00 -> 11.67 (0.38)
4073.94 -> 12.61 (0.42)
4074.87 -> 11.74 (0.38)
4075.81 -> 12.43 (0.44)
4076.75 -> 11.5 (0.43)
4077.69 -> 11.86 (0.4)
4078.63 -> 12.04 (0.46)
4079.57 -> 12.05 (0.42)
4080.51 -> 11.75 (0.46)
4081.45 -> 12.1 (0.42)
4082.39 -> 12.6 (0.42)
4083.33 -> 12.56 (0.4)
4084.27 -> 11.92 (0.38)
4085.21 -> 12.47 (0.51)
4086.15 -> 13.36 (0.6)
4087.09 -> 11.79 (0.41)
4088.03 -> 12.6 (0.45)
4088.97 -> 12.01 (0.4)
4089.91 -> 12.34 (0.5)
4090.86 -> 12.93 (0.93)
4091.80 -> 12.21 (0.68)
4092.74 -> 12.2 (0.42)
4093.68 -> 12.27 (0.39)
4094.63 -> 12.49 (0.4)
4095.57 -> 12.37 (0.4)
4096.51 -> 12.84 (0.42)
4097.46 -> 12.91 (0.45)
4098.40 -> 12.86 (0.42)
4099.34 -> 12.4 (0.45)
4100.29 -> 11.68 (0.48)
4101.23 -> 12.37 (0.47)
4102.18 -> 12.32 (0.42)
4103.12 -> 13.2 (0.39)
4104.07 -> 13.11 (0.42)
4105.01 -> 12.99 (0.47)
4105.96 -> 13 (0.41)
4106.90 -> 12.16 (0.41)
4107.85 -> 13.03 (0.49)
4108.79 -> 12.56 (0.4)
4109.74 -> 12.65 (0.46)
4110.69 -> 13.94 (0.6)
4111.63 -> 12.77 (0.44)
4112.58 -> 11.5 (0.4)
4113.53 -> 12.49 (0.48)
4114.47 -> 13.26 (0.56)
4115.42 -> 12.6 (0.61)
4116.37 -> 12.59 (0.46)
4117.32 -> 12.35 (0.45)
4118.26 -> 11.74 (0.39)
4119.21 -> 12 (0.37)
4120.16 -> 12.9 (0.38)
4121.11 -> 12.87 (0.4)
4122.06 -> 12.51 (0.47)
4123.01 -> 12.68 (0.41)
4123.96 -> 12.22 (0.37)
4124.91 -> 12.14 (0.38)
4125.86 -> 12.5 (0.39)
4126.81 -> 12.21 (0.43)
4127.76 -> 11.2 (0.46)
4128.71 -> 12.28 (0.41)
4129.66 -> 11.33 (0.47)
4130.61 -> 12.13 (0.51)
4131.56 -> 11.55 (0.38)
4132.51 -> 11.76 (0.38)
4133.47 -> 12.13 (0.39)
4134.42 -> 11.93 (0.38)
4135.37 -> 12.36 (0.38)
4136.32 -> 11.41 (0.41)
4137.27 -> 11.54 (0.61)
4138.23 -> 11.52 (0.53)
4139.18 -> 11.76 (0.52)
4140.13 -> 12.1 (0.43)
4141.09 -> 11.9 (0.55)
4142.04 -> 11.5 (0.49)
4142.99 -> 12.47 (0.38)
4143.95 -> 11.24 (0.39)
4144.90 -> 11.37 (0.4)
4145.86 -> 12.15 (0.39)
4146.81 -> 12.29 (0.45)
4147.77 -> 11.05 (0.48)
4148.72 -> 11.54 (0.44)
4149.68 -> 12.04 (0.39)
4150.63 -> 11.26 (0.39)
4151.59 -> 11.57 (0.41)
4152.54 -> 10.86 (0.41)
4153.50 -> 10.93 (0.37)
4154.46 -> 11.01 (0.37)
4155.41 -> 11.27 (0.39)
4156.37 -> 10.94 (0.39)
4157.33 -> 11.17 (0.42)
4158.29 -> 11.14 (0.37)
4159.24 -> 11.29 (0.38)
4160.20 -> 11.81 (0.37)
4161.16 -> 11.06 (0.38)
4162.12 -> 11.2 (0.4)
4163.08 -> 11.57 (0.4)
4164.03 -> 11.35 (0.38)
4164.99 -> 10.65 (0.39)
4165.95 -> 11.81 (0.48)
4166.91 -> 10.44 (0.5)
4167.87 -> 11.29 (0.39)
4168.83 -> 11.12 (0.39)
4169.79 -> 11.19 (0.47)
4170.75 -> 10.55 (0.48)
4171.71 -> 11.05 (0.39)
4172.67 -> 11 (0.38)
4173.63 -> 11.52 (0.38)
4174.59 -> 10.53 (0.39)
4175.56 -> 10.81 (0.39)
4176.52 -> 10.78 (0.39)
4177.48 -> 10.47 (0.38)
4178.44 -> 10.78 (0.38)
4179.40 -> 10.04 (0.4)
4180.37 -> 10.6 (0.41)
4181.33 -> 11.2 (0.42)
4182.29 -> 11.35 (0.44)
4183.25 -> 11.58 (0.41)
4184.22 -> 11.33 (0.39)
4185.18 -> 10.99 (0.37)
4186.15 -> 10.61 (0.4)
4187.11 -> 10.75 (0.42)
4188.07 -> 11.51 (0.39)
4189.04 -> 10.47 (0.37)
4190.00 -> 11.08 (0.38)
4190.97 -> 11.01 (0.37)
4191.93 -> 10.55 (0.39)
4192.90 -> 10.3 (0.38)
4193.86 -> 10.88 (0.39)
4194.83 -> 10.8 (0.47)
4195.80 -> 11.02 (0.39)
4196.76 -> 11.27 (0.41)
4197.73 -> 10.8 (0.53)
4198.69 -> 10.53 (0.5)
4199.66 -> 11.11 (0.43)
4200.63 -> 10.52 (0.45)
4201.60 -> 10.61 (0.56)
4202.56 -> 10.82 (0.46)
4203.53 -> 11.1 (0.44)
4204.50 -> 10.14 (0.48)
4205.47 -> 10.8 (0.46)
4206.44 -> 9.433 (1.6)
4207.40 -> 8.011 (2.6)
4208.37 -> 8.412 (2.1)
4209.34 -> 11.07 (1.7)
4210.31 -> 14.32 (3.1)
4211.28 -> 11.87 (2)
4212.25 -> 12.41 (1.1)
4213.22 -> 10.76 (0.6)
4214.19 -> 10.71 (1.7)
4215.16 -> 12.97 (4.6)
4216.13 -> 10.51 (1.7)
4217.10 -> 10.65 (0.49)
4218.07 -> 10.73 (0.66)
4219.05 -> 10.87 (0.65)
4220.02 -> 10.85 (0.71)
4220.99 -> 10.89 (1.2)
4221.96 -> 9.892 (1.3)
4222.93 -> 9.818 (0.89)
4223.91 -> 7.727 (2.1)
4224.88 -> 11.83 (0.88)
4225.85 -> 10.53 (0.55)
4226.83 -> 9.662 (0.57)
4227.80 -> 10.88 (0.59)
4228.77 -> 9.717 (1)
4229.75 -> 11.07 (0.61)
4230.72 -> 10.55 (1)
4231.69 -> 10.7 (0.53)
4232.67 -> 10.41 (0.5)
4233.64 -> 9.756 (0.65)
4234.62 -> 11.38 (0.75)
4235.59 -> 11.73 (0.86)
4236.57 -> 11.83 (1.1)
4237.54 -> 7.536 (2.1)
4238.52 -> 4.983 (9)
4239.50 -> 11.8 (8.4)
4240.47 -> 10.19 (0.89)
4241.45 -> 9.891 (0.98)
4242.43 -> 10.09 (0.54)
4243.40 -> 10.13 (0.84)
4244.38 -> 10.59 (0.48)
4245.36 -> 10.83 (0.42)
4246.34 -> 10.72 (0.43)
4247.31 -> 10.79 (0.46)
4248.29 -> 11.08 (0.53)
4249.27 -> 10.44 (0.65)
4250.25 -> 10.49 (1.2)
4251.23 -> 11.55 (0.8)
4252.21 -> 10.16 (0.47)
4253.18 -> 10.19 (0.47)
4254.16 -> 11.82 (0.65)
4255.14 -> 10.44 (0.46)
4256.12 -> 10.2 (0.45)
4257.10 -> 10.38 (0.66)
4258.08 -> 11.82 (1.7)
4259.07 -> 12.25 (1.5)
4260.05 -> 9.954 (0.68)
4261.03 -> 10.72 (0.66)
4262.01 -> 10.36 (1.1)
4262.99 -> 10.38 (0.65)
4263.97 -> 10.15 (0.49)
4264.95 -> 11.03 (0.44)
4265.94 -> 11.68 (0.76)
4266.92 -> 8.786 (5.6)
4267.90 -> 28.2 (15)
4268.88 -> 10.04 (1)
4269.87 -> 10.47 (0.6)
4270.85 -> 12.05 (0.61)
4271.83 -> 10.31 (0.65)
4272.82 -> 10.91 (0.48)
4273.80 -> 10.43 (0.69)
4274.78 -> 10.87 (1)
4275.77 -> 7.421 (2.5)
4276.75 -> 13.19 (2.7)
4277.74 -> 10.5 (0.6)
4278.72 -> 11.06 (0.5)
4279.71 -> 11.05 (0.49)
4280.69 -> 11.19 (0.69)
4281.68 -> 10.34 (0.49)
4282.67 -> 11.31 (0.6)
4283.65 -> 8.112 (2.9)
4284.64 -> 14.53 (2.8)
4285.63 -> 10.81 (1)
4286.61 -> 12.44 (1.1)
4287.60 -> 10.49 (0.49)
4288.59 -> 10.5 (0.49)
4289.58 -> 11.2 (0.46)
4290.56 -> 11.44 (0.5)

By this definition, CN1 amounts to 0.07 mag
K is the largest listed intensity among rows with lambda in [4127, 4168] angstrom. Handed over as 12.47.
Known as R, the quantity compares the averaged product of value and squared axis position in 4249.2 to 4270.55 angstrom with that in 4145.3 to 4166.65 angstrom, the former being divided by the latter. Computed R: 1.06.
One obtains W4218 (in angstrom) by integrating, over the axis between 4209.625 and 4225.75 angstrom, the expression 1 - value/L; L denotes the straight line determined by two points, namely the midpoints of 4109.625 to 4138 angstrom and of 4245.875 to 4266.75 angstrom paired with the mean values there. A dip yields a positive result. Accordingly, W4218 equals 0.2 angstrom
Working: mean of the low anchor 12.2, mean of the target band 11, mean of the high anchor 10.8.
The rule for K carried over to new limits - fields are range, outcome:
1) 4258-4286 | 28.2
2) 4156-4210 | 11.81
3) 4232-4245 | 11.83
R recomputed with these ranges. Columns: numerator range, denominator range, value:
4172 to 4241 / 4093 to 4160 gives 0.92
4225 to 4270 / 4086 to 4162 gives 0.95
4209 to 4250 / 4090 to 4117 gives 0.89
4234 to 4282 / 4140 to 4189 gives 1.02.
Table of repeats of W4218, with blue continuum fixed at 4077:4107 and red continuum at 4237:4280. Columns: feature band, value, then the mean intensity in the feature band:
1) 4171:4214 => 2.41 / 10.8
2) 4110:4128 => -0.43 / 12.5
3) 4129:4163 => 1.02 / 11.6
